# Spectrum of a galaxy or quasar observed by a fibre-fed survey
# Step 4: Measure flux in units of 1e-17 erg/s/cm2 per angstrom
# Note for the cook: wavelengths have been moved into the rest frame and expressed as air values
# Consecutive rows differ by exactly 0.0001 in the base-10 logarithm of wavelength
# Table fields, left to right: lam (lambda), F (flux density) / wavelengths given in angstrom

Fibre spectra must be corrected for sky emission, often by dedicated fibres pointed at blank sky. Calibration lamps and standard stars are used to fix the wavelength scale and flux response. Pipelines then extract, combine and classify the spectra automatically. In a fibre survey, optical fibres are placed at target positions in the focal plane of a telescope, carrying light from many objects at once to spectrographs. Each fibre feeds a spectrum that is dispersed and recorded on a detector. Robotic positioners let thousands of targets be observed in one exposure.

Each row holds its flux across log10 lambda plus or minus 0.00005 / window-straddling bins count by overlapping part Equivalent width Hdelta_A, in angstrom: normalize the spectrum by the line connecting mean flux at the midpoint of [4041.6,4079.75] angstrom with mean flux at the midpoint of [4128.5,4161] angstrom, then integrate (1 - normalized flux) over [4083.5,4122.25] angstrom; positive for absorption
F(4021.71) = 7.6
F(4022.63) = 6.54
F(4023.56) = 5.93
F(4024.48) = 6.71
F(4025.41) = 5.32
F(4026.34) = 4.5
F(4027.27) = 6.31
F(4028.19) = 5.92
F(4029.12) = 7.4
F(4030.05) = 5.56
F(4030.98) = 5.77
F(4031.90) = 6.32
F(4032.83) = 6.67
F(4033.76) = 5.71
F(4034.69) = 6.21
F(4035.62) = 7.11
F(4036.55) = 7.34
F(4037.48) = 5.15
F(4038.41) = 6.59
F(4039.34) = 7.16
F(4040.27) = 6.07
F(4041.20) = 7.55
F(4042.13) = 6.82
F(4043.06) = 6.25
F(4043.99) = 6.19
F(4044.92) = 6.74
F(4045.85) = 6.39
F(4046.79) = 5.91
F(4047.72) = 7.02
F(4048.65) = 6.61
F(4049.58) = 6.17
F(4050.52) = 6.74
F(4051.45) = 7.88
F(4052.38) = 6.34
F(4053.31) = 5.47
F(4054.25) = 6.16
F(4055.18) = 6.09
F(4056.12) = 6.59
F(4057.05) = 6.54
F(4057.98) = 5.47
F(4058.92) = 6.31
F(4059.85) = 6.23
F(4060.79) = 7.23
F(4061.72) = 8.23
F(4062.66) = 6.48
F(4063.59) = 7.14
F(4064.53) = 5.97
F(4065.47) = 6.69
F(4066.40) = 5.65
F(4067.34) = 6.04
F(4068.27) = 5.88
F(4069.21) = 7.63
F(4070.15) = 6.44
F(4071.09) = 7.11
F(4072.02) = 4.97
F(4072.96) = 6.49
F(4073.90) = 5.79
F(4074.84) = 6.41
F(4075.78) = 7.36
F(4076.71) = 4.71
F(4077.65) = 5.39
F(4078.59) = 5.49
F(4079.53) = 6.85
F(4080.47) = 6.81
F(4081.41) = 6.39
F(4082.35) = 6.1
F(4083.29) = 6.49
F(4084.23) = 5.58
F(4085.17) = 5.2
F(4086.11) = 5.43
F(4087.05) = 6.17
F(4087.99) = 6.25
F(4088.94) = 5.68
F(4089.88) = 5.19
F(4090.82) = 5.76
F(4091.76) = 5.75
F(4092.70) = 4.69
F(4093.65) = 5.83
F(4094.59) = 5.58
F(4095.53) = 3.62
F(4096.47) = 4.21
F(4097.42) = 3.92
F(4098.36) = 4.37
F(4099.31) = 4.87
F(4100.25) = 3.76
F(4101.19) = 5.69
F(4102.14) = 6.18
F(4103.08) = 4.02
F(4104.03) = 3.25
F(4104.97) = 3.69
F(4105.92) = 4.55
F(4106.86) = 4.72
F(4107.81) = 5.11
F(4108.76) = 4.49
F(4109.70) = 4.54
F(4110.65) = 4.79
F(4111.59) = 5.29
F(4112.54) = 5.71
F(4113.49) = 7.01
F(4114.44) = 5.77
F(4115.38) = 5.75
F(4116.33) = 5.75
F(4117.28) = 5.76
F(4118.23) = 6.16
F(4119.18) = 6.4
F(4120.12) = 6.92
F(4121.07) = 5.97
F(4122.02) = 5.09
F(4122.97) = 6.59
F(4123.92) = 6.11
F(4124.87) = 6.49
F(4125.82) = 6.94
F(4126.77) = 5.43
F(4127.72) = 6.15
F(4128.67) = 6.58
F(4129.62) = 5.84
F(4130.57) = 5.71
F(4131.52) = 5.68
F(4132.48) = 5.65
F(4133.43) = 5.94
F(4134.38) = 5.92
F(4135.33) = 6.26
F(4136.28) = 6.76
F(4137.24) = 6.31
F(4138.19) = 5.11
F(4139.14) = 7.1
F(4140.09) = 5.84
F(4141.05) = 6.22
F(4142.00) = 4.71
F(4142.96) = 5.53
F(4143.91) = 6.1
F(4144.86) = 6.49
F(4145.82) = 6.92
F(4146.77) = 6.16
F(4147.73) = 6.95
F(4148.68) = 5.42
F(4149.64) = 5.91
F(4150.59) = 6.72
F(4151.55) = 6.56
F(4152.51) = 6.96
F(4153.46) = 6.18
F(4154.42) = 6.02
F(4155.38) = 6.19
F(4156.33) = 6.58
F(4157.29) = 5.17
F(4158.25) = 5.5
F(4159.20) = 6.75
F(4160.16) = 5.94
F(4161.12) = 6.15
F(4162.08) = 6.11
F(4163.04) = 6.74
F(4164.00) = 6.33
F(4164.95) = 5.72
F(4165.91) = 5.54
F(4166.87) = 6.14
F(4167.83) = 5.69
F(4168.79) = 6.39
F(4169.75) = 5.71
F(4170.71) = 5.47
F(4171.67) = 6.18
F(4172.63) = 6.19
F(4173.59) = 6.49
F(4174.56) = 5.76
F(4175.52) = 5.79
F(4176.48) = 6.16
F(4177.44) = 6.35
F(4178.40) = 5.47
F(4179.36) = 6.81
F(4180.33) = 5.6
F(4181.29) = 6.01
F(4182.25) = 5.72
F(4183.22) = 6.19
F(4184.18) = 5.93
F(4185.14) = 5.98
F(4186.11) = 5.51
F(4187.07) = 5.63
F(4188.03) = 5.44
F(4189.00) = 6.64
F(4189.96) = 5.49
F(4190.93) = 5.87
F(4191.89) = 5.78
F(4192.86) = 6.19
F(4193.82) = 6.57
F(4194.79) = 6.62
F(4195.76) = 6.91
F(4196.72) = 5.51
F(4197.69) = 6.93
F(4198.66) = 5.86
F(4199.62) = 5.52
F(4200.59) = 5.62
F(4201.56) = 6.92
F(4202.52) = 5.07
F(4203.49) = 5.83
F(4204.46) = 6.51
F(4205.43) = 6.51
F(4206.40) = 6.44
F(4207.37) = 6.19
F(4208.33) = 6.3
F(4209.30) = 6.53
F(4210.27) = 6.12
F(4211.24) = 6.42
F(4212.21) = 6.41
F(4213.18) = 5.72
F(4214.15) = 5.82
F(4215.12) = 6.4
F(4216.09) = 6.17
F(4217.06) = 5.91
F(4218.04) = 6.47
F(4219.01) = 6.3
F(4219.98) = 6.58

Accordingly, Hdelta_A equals 6.22 angstrom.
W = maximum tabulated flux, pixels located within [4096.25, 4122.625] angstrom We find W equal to 7.01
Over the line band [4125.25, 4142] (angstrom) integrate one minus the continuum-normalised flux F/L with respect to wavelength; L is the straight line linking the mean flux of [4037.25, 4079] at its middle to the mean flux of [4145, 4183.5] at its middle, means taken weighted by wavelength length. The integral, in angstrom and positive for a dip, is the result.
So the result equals 0.41 angstrom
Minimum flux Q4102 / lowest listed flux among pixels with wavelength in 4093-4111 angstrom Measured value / 3.25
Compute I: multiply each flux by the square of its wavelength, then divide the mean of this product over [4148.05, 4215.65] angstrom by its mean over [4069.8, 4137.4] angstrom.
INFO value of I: 1.12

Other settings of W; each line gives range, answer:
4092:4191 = 7.1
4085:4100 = 6.25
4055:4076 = 8.23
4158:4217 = 6.93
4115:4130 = 6.94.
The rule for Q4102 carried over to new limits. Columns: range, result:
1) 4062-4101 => 3.62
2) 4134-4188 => 4.71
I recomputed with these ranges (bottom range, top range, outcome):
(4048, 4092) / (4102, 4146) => 0.94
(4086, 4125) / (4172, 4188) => 1.17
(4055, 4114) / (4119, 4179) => 1.11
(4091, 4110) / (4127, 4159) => 1.34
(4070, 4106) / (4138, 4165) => 1.17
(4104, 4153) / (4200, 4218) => 1.09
